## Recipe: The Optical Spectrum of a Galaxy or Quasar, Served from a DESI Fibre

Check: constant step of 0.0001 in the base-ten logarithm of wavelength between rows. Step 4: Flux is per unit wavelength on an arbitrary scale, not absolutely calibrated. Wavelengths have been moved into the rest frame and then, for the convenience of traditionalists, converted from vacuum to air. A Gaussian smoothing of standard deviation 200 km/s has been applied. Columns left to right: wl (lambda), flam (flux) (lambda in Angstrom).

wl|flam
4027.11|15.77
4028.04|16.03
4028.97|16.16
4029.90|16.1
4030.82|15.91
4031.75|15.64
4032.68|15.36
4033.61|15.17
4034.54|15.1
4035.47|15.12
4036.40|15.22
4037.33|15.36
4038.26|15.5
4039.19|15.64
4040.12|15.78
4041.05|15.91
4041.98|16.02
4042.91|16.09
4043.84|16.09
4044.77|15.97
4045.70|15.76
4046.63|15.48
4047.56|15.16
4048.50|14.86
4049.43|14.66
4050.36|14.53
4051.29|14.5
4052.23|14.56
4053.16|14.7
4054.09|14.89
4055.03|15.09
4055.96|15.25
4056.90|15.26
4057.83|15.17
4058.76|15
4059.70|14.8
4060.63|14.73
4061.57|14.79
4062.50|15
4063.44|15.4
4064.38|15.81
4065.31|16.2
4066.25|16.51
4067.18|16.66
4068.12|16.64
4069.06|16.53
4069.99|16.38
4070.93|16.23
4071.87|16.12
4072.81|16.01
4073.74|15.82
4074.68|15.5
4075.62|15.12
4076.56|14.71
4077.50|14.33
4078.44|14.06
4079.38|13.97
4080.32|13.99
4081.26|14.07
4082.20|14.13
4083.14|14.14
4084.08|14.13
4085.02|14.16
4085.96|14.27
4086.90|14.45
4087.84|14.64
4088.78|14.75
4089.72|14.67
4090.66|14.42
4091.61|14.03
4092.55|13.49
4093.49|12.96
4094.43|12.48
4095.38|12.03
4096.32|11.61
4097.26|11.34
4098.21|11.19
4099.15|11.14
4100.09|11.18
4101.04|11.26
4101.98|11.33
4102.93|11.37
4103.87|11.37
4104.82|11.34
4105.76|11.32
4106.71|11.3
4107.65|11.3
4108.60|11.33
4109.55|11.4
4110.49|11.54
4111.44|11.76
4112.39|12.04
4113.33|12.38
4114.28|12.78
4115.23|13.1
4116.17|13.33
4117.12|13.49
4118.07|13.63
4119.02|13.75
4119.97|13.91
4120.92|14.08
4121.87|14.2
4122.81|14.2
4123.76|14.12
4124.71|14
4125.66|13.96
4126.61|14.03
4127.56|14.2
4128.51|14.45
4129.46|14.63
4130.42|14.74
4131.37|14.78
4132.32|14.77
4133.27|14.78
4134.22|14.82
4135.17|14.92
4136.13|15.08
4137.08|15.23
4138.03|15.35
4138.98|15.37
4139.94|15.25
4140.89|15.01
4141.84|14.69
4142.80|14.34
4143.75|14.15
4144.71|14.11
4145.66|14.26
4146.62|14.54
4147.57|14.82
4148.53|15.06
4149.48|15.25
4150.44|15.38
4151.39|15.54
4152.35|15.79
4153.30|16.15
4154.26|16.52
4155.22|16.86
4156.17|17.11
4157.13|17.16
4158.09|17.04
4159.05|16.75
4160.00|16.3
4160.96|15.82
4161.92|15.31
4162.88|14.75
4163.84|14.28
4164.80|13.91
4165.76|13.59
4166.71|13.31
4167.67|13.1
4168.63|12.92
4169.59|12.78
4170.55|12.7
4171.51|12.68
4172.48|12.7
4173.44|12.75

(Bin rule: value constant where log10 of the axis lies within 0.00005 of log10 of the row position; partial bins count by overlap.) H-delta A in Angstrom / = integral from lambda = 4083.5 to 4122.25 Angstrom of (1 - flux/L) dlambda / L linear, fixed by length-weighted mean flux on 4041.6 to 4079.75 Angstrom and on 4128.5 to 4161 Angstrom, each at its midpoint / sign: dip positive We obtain 6.7 Angstrom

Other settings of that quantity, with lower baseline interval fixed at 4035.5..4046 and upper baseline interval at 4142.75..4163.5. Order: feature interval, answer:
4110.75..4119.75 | 1.6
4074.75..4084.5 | 0.9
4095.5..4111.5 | 4.4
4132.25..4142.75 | 0.4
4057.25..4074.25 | -0.1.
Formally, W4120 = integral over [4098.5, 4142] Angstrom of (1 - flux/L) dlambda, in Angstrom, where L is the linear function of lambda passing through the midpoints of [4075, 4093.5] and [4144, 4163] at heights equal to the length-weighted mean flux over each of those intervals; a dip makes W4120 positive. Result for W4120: 5.0 Angstrom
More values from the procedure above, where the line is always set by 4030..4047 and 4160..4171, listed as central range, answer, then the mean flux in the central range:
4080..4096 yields 1.2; 13.9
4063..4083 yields -0.3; 15.4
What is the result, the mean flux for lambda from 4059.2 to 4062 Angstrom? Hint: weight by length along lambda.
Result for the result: 14.7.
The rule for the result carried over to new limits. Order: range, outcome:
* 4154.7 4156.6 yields 17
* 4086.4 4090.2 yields 14.7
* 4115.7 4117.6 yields 13.4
